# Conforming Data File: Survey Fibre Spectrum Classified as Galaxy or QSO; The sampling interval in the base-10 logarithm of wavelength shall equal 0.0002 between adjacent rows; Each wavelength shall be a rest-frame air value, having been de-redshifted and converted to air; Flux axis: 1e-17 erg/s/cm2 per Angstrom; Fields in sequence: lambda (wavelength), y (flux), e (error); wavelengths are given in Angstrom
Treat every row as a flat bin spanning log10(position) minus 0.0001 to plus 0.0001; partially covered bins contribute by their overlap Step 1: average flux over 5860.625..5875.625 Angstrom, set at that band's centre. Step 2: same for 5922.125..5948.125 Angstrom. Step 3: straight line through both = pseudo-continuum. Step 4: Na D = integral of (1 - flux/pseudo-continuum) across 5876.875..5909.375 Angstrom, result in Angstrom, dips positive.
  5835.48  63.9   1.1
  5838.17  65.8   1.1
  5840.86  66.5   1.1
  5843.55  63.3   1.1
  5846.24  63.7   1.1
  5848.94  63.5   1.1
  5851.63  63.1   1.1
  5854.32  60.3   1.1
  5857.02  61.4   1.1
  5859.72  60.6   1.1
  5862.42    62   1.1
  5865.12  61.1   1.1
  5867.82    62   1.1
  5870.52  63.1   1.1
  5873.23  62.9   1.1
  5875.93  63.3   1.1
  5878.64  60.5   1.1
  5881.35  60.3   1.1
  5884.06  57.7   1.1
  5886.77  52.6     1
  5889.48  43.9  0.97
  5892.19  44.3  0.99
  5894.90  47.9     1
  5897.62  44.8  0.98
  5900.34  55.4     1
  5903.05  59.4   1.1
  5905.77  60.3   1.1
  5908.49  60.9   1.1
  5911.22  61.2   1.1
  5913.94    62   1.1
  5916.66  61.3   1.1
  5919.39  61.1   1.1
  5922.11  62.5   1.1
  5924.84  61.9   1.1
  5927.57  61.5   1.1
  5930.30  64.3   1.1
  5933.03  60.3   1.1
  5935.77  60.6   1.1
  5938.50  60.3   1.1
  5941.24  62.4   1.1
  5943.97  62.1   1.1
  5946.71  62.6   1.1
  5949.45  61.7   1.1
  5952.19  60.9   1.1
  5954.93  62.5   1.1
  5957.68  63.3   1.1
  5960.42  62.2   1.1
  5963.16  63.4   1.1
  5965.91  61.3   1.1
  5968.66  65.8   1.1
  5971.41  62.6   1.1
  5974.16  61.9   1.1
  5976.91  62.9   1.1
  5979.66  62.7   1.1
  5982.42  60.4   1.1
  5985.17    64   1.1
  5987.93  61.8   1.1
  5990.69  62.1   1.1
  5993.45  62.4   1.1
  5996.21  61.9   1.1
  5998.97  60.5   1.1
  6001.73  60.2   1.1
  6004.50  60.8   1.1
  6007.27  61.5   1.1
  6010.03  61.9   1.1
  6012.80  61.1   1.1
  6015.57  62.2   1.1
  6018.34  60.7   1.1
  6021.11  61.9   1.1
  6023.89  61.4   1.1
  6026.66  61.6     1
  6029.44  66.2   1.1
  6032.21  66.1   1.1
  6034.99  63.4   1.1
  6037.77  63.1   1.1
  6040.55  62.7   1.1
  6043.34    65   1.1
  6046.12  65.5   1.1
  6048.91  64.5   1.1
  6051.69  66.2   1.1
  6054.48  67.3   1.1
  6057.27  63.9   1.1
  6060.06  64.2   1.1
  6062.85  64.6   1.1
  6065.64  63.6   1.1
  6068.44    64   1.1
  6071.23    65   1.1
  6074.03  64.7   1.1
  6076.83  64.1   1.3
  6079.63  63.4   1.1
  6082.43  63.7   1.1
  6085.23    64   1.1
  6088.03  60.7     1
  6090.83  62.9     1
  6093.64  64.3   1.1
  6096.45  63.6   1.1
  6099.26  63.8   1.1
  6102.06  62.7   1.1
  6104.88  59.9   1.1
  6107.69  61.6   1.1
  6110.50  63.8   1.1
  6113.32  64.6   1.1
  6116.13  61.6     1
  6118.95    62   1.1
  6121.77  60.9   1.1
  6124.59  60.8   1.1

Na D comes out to 4.2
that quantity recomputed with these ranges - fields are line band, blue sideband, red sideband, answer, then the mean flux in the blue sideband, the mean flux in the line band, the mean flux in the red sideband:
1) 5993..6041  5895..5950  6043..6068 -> 1.0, 60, 62.2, 64.9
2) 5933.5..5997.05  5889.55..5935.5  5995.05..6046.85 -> -2.3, 57.7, 62.2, 62.5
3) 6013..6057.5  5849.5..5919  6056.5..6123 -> -1.4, 58.2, 63.8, 63.2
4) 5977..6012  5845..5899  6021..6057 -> 0.5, 57.9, 61.7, 64.3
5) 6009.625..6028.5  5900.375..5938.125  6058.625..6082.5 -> 0.4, 61.1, 61.6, 64.2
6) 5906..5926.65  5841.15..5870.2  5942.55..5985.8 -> 0.3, 62.3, 61.5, 62.5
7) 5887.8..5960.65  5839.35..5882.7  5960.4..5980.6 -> 4.4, 62.4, 58.9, 62.9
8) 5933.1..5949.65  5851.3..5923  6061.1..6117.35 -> -0.5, 58.3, 61.5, 63.3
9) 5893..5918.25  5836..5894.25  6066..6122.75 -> 1.6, 60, 56.8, 63.1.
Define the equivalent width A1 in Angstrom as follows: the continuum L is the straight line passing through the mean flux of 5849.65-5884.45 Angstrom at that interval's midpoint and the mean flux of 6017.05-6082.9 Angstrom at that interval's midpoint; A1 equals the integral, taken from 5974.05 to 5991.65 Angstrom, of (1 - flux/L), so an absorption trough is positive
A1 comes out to 0.2 Angstrom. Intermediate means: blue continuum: 61.5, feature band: 62.3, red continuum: 64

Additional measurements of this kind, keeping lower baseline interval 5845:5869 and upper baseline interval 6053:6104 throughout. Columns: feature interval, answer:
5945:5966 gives 0.2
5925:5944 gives 0.3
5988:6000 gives 0.3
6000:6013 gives 0.4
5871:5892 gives 1.8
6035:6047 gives -0.1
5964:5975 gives 0.0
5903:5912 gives 0.3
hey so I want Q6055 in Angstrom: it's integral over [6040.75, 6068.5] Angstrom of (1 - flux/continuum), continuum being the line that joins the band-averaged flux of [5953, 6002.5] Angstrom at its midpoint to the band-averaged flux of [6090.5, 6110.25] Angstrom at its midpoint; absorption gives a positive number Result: -1.0 Angstrom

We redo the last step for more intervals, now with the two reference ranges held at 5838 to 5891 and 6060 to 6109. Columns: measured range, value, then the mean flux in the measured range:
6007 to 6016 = 0.12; 61.7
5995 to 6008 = 0.30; 60.9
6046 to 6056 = -0.47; 65.9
